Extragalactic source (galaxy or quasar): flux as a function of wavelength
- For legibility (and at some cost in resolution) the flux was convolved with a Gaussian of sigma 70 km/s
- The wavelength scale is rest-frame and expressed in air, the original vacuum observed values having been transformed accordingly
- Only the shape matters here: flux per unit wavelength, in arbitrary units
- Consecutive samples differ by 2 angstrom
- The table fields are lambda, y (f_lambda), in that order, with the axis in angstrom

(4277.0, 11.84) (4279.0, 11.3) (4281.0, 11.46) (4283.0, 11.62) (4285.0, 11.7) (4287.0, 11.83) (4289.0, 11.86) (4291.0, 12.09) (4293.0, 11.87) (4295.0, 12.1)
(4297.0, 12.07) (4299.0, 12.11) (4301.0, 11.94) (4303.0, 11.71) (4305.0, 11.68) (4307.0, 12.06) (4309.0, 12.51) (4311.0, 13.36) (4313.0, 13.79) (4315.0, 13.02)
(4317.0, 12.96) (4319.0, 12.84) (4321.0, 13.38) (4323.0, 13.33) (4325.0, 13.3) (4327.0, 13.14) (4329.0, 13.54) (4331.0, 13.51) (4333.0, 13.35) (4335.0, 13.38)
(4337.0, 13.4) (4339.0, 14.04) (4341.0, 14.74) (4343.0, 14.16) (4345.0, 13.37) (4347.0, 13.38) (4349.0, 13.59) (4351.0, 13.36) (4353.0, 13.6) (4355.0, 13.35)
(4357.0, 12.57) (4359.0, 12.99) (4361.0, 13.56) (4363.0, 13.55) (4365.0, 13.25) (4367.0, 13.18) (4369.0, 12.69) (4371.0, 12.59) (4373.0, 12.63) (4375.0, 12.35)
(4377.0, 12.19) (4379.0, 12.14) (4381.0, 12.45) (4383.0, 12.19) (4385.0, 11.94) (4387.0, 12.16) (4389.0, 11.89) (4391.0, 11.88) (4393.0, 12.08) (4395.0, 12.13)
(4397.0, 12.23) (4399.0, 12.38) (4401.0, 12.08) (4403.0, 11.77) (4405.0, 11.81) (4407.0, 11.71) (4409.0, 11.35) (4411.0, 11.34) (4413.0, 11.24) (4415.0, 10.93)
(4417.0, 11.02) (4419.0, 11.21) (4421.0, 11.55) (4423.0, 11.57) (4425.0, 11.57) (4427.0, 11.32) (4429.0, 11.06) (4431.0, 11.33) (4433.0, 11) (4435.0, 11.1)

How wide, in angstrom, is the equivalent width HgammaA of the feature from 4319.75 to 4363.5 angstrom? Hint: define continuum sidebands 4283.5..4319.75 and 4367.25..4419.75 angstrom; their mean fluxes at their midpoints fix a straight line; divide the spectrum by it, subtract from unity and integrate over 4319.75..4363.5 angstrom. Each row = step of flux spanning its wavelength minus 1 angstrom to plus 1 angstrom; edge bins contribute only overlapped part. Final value -4.8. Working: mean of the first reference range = 12.3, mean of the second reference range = 12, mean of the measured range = 13.5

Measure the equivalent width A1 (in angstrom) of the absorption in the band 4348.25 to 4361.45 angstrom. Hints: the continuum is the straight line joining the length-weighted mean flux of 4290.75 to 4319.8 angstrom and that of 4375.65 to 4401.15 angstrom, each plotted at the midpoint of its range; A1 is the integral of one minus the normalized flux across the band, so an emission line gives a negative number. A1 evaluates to -1.1 angstrom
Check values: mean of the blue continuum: 12.4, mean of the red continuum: 12.1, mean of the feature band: 13.3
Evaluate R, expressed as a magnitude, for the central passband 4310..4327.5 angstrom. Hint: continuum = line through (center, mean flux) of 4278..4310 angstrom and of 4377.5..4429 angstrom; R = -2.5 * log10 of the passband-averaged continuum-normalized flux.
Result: -0.12 mag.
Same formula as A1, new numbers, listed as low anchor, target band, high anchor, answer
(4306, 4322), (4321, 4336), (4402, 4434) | -0.71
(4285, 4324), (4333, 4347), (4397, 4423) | -1.90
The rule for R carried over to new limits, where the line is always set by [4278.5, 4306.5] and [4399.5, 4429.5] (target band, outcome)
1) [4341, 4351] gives -0.18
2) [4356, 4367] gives -0.14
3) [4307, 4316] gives -0.11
